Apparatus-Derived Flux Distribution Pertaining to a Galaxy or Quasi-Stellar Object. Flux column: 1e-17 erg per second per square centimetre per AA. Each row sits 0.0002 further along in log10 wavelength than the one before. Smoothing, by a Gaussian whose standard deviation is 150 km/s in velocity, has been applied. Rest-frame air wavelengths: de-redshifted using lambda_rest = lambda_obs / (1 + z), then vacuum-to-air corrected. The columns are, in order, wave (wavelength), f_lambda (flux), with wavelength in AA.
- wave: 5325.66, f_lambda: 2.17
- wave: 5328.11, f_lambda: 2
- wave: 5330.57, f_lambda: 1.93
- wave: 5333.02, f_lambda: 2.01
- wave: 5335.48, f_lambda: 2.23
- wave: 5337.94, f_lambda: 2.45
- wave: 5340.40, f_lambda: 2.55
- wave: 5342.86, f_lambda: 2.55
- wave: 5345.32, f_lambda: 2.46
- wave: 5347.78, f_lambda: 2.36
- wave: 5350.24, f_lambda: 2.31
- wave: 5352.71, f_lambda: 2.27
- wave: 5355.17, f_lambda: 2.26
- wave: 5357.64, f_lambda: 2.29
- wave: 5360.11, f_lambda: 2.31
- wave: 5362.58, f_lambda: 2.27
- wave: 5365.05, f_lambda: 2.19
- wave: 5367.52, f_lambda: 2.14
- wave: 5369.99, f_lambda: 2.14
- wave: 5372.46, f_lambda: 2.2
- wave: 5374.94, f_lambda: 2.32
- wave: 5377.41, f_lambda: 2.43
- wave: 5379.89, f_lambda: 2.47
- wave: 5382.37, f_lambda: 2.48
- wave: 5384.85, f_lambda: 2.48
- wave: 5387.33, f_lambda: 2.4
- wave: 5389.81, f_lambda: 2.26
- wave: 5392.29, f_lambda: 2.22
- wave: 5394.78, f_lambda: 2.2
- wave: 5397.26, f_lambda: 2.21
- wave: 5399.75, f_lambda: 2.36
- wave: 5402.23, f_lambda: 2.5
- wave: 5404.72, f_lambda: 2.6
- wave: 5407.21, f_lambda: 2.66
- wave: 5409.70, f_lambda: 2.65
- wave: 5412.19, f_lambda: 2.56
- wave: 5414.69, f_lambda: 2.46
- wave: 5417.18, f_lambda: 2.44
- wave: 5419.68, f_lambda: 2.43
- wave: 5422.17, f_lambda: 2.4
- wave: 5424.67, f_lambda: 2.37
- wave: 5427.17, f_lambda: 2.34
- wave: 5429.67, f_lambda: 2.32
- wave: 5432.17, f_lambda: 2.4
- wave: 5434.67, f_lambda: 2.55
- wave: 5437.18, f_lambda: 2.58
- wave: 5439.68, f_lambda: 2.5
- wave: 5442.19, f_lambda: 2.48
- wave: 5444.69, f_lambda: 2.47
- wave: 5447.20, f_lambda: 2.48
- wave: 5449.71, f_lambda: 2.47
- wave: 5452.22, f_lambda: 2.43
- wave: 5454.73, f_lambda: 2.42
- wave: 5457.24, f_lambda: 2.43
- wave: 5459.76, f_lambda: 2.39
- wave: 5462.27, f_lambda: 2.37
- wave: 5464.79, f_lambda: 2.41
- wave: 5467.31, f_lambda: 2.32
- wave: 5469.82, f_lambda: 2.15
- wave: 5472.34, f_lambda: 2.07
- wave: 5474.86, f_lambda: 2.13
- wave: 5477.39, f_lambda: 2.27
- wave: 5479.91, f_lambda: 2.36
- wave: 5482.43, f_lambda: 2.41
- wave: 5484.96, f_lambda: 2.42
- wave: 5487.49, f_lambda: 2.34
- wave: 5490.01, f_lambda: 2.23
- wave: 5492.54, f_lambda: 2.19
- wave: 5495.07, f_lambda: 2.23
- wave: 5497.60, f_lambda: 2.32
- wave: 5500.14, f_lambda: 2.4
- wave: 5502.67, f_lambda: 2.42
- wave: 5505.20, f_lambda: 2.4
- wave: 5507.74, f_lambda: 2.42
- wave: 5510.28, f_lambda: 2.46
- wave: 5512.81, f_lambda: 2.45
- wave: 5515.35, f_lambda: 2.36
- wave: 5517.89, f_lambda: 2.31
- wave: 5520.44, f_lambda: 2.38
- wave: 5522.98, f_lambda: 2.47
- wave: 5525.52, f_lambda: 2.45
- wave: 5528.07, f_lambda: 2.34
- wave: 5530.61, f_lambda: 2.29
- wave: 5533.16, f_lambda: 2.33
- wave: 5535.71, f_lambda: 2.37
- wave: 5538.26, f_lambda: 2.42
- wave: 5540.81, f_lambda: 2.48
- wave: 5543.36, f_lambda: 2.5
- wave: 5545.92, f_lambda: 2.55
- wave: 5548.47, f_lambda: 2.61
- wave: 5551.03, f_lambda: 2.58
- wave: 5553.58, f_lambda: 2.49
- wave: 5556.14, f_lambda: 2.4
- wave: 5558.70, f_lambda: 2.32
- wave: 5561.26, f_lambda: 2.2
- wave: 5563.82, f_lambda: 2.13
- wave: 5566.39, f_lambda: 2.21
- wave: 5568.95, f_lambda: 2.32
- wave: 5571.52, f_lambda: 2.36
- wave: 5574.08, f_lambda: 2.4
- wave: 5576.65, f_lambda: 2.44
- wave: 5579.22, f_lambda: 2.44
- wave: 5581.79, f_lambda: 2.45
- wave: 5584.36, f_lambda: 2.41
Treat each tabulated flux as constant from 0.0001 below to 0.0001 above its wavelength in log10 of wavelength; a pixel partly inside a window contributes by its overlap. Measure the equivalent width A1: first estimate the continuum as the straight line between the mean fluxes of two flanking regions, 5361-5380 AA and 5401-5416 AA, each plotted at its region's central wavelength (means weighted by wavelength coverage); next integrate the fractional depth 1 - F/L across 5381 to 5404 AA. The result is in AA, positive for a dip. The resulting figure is 0.81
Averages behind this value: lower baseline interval 2.26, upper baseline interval 2.57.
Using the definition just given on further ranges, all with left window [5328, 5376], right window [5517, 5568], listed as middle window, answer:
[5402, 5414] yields -1.5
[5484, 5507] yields 0.3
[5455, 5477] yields 0.5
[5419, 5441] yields -1.1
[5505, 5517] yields -0.2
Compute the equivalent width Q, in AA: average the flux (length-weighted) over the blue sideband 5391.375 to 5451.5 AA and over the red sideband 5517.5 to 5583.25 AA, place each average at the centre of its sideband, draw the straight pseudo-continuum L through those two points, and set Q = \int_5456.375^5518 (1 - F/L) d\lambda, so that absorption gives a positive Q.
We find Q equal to 2.27 AA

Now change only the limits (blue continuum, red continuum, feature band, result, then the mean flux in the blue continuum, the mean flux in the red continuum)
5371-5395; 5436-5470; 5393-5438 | -1.0 AA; 2.35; 2.43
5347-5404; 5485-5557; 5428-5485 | -0.5 AA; 2.31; 2.4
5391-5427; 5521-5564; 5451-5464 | 0.1 AA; 2.43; 2.41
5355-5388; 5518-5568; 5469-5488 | 0.8 AA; 2.31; 2.39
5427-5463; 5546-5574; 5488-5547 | 0.5 AA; 2.45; 2.37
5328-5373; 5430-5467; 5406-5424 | -0.9 AA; 2.27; 2.45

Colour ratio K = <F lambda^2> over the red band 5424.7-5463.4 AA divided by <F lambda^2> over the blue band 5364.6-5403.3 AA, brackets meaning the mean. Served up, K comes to 1.1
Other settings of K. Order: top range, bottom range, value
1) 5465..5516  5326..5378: 1.08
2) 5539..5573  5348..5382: 1.12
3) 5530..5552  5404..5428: 1.03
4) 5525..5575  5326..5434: 1.08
